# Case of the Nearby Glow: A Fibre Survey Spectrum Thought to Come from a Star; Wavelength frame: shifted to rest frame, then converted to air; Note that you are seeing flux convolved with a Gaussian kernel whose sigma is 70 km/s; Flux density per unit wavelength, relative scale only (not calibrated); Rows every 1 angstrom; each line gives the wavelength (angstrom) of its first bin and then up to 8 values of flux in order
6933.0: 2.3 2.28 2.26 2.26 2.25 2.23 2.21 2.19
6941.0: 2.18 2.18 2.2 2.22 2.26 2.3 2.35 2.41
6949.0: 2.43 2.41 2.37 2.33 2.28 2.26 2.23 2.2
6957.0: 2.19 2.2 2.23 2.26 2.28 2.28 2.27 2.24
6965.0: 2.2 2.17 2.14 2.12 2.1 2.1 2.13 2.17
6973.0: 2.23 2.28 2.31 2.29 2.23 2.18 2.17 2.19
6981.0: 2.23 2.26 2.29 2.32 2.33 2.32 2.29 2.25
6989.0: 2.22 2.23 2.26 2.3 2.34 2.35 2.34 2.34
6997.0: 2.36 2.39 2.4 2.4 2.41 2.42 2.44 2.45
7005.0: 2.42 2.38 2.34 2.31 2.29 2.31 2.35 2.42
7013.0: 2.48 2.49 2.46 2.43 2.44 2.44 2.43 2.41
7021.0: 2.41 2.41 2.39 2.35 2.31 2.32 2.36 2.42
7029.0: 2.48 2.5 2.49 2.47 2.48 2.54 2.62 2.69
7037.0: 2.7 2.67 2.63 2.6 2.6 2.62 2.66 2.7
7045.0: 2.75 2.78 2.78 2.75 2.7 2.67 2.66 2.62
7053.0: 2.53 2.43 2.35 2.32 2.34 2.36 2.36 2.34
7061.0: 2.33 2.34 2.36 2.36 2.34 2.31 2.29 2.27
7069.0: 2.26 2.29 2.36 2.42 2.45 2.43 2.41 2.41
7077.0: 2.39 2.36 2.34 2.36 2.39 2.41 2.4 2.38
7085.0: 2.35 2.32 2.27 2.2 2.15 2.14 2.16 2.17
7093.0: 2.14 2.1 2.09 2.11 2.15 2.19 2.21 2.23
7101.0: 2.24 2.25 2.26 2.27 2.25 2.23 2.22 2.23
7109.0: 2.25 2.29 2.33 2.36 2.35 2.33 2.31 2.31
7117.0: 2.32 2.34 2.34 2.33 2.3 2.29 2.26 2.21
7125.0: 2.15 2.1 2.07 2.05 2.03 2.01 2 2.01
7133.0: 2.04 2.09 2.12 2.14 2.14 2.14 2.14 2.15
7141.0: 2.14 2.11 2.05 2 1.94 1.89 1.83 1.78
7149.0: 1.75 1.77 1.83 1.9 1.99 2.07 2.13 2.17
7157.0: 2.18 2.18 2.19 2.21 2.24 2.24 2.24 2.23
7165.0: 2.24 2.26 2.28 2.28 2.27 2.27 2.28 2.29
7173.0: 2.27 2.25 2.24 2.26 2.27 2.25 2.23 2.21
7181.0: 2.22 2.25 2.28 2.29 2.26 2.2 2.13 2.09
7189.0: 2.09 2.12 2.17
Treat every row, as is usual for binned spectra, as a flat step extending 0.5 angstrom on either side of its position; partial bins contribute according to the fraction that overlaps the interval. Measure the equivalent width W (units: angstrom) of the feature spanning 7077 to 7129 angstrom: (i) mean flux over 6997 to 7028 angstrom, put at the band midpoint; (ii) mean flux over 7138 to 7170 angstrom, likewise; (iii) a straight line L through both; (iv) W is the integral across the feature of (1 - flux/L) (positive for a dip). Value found -1.21 angstrom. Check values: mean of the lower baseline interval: 2.4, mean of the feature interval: 2.25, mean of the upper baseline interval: 2.09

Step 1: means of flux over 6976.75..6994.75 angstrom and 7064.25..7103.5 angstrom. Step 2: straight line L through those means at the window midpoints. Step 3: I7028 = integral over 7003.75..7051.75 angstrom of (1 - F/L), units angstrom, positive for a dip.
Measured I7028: -4.97 angstrom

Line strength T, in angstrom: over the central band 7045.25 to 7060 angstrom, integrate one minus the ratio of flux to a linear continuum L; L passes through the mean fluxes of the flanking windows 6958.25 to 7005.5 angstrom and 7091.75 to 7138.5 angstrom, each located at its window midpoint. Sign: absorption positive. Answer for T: -2.0 angstrom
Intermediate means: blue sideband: 2.27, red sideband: 2.2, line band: 2.54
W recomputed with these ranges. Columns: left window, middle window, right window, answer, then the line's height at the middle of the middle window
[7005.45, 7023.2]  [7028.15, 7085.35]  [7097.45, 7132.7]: -3.7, 2.33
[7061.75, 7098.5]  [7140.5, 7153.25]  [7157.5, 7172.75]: 1.9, 2.26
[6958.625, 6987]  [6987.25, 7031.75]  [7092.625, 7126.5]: -3.0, 2.23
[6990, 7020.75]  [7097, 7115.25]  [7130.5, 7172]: -0.6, 2.19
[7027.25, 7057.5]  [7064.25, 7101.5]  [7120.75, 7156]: 1.2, 2.36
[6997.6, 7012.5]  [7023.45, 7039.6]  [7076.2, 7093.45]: -1.0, 2.35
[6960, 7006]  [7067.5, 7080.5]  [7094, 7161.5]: -1.0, 2.19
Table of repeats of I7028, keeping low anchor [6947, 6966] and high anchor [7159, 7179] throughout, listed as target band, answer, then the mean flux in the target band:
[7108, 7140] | 0.9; 2.2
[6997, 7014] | -0.9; 2.39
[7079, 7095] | 0.0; 2.26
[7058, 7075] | -0.6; 2.35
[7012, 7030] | -1.1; 2.42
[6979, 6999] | -0.2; 2.29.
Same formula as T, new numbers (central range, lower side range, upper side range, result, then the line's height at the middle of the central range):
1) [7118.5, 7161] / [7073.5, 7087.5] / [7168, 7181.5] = 4.1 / 2.3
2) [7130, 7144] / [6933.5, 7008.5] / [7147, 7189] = 0.6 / 2.18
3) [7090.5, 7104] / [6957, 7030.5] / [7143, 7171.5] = 0.0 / 2.17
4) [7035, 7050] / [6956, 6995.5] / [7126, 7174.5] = -3.4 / 2.19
